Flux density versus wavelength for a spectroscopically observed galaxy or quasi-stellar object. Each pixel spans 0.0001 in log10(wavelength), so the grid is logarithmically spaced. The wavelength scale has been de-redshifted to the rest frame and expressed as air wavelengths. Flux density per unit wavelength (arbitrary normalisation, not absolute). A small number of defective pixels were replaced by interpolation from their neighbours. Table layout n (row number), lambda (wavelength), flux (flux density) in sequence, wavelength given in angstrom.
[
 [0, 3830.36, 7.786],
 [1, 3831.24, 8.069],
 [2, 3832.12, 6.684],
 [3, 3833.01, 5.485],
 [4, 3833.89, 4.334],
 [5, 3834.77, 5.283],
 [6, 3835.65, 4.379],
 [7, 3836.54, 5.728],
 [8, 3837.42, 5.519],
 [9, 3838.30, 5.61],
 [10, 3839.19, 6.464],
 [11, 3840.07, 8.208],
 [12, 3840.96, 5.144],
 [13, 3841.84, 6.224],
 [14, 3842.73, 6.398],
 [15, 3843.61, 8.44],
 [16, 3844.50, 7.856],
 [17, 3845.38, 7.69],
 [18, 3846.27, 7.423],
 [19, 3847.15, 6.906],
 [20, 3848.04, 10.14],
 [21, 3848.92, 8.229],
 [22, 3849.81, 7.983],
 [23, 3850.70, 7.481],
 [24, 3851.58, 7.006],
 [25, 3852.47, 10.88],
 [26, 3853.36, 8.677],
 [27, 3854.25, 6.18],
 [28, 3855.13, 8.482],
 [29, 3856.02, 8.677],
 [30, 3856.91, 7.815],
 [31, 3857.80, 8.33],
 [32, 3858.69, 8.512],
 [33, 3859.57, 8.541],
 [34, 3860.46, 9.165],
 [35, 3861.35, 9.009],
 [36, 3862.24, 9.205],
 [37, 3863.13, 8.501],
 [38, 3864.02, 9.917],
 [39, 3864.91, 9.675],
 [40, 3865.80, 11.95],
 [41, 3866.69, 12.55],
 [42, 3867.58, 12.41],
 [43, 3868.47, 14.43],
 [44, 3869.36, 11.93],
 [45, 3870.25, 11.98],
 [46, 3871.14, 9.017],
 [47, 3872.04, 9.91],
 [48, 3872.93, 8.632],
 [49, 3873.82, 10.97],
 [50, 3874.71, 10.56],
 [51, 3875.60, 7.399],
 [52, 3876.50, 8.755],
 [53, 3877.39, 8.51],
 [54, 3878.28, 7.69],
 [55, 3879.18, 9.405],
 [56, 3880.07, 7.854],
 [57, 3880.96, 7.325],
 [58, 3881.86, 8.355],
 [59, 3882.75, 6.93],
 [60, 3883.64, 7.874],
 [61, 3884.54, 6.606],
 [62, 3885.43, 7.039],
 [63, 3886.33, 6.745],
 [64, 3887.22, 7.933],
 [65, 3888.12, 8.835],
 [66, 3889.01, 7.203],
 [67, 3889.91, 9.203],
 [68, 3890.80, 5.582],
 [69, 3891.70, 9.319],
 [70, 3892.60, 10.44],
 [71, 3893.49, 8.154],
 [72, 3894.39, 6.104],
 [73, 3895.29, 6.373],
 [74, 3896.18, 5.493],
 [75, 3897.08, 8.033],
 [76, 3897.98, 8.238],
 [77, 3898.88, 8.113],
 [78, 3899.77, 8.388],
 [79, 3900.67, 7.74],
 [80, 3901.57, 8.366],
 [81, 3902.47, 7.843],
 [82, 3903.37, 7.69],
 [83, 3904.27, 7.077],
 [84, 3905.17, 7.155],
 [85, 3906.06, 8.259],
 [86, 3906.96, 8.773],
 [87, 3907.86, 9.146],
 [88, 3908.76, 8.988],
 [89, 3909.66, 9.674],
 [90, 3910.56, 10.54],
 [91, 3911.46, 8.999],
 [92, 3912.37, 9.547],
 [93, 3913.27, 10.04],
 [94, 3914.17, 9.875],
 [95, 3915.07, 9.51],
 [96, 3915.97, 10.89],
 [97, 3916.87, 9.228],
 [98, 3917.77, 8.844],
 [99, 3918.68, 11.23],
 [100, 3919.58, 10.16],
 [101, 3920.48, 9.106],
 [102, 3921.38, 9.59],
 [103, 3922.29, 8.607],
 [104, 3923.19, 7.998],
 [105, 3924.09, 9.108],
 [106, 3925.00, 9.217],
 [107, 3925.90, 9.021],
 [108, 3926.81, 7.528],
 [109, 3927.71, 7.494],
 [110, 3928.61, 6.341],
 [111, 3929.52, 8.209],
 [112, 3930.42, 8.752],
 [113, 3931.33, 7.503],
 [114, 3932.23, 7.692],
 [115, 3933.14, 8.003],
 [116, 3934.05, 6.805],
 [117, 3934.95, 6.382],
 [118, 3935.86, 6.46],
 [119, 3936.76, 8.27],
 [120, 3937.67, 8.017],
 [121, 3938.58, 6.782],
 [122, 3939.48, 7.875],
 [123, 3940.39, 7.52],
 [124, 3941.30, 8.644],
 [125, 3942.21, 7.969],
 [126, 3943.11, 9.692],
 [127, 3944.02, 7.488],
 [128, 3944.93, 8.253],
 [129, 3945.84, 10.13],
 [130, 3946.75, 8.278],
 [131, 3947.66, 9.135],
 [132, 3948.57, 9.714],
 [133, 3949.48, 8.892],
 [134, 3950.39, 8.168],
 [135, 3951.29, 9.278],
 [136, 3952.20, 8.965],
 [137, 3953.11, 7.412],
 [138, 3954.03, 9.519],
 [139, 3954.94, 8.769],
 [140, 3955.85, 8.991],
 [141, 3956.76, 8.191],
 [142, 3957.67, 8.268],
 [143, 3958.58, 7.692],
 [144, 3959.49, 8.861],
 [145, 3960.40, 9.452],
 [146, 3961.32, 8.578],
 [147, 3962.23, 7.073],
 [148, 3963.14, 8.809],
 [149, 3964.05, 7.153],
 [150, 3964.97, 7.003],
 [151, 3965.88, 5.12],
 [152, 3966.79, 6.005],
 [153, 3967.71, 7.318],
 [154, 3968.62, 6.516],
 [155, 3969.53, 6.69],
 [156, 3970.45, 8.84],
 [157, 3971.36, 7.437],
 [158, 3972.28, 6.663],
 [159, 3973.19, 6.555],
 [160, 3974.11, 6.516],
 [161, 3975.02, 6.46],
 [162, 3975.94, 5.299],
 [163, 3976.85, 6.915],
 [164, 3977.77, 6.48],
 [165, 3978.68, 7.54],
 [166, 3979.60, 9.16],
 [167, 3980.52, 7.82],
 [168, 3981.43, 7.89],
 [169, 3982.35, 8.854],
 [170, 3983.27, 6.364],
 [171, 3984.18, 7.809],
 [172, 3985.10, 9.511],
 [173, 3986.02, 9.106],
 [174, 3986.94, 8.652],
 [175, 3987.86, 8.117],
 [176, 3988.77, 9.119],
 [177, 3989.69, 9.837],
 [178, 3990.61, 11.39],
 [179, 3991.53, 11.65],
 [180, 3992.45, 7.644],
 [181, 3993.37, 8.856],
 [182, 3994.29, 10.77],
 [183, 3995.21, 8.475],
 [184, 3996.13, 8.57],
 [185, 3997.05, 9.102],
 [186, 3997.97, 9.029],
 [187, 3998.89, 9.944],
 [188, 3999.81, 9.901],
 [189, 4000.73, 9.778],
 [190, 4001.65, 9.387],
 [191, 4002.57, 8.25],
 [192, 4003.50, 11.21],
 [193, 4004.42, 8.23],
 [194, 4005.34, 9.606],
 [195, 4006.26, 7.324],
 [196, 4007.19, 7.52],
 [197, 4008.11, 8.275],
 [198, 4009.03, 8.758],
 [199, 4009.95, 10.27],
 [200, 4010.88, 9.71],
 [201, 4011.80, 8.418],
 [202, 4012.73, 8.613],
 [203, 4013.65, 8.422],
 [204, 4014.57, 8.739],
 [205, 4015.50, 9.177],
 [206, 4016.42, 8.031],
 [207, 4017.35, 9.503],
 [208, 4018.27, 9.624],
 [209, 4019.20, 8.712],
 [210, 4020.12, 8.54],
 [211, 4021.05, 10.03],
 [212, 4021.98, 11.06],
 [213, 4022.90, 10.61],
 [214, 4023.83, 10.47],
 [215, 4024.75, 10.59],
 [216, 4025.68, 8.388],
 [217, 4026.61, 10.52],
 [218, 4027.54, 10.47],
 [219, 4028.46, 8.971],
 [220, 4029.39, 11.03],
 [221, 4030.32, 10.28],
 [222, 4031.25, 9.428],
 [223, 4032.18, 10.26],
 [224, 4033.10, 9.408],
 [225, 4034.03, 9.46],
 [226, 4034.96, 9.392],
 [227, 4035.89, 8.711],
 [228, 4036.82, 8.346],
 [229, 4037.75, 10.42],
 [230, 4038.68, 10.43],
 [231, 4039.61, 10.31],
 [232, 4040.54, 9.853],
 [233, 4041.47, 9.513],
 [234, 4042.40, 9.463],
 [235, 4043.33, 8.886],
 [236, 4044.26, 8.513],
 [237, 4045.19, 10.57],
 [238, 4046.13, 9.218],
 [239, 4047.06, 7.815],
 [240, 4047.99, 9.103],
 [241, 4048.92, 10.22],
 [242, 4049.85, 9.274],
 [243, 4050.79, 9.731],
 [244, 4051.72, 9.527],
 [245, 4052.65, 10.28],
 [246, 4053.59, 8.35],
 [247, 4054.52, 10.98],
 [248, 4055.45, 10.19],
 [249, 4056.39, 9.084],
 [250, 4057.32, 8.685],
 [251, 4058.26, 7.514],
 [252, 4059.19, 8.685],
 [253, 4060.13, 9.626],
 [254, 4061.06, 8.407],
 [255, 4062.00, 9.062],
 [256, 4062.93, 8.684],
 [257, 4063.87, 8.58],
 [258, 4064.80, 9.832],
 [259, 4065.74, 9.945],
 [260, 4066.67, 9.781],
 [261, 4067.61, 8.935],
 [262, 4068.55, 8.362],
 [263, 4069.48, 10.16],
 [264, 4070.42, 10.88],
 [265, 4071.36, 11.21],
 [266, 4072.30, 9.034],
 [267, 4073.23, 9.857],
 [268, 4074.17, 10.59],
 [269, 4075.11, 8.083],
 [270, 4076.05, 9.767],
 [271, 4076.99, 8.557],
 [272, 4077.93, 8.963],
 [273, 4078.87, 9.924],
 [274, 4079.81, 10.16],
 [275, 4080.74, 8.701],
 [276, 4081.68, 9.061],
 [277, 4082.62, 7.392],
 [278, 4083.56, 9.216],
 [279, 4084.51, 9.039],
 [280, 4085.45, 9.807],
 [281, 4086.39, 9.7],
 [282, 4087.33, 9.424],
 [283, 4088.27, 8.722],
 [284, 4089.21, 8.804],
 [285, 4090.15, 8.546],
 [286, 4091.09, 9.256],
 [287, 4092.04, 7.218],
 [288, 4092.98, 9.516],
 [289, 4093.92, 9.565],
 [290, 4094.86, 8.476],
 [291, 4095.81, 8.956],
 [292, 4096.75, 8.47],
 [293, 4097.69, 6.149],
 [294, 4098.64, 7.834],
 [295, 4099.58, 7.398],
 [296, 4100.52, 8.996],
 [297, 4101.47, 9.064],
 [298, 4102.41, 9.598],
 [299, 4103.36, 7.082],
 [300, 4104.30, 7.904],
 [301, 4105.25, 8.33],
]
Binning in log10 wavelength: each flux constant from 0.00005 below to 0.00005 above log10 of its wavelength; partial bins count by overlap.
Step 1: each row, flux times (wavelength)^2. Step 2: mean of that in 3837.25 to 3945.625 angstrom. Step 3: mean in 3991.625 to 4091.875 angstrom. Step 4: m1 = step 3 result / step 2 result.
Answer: 1.19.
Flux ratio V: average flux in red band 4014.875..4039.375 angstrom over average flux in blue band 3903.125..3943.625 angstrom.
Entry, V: 1.13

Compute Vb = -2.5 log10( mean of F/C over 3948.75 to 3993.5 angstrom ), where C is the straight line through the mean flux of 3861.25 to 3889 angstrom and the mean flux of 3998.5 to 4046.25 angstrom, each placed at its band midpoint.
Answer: 0.17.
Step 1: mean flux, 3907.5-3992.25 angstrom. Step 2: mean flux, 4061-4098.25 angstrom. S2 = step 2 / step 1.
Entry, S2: 1.10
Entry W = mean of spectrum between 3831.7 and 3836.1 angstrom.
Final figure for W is 5.22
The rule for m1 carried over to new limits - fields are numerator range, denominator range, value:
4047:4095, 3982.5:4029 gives 1.04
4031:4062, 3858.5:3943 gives 1.17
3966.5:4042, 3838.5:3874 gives 1.08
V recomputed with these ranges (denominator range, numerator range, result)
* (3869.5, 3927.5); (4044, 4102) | 1.06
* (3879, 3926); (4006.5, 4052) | 1.12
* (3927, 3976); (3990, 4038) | 1.20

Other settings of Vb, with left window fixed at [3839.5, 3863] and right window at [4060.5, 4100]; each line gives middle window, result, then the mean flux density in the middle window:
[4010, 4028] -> -0.08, 9.47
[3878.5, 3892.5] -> 0.05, 7.81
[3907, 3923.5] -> -0.15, 9.55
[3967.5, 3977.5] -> 0.25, 6.82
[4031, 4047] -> -0.07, 9.5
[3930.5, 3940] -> 0.13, 7.43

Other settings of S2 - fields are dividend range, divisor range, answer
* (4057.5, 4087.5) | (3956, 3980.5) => 1.26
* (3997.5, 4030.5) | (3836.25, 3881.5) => 1.08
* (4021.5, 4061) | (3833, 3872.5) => 1.15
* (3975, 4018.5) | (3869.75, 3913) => 1.05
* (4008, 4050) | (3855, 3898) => 1.08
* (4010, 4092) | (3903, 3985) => 1.15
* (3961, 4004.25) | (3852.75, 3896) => 0.93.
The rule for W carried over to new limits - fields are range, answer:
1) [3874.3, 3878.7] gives 8.57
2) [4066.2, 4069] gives 9.03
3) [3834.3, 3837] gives 5.13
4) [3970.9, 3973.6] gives 6.91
